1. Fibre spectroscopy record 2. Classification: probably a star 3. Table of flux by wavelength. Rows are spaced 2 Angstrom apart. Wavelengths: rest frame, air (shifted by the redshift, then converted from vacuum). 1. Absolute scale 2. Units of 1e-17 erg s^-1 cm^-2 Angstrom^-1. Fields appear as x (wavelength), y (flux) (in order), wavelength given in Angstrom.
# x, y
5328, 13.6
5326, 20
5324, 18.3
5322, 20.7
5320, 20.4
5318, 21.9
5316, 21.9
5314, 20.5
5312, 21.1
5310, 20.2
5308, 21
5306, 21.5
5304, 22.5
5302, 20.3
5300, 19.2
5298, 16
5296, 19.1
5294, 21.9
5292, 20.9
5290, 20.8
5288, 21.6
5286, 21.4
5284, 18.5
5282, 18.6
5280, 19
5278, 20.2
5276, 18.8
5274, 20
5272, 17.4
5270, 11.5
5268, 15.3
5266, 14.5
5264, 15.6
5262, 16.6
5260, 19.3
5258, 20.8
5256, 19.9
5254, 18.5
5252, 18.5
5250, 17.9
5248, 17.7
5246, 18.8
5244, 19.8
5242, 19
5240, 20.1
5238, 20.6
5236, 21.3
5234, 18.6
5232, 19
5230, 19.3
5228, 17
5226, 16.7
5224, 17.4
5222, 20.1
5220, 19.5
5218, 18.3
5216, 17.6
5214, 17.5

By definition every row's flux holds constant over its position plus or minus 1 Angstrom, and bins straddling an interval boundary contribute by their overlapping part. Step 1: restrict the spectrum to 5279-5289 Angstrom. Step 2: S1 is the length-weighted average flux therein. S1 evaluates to 19.8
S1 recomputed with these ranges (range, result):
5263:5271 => 14.2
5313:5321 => 21.2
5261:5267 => 15.6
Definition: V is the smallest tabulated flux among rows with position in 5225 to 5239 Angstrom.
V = 16.7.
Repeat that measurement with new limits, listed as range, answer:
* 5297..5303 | 16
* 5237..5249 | 17.7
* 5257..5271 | 11.5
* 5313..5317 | 20.5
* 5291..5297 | 19.1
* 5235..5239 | 20.6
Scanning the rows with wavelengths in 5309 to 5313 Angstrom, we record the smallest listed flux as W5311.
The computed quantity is 20.2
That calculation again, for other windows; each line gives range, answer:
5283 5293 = 18.5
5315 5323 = 20.4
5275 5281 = 18.8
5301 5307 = 20.3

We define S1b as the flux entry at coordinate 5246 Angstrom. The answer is 18.8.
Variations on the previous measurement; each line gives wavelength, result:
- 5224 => 17.4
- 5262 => 16.6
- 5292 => 20.9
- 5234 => 18.6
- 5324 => 18.3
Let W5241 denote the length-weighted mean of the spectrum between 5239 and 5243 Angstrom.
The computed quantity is 19.6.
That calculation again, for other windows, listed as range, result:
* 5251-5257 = 19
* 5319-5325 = 19.8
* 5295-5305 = 19.4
